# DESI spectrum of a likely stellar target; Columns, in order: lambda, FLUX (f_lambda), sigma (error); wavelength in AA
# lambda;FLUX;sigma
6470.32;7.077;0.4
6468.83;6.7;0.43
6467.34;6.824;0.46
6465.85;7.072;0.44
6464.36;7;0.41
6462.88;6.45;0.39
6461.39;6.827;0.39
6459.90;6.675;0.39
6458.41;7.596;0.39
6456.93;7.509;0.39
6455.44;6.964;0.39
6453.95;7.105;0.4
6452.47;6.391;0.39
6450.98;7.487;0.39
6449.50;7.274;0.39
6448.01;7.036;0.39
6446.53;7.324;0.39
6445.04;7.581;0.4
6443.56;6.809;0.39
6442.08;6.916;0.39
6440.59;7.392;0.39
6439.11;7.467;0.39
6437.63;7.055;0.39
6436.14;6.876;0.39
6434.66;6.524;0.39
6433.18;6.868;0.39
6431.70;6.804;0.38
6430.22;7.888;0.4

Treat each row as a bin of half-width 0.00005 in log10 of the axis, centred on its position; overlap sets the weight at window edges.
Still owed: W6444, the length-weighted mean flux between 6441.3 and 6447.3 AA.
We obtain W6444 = 7.16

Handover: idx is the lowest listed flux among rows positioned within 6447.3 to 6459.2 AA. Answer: 6.391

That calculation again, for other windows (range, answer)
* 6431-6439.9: 6.524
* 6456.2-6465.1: 6.45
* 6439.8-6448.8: 6.809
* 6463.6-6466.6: 7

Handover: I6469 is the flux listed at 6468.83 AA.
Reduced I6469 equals 6.7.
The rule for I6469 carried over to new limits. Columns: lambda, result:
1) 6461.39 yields 6.827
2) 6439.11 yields 7.467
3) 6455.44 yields 6.964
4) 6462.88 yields 6.45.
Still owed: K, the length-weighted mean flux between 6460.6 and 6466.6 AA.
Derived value 6.84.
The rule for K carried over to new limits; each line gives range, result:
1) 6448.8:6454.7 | 7.07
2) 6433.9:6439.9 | 6.98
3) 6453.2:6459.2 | 7.29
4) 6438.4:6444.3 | 7.15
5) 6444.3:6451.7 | 7.34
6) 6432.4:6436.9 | 6.75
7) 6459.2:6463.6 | 6.64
